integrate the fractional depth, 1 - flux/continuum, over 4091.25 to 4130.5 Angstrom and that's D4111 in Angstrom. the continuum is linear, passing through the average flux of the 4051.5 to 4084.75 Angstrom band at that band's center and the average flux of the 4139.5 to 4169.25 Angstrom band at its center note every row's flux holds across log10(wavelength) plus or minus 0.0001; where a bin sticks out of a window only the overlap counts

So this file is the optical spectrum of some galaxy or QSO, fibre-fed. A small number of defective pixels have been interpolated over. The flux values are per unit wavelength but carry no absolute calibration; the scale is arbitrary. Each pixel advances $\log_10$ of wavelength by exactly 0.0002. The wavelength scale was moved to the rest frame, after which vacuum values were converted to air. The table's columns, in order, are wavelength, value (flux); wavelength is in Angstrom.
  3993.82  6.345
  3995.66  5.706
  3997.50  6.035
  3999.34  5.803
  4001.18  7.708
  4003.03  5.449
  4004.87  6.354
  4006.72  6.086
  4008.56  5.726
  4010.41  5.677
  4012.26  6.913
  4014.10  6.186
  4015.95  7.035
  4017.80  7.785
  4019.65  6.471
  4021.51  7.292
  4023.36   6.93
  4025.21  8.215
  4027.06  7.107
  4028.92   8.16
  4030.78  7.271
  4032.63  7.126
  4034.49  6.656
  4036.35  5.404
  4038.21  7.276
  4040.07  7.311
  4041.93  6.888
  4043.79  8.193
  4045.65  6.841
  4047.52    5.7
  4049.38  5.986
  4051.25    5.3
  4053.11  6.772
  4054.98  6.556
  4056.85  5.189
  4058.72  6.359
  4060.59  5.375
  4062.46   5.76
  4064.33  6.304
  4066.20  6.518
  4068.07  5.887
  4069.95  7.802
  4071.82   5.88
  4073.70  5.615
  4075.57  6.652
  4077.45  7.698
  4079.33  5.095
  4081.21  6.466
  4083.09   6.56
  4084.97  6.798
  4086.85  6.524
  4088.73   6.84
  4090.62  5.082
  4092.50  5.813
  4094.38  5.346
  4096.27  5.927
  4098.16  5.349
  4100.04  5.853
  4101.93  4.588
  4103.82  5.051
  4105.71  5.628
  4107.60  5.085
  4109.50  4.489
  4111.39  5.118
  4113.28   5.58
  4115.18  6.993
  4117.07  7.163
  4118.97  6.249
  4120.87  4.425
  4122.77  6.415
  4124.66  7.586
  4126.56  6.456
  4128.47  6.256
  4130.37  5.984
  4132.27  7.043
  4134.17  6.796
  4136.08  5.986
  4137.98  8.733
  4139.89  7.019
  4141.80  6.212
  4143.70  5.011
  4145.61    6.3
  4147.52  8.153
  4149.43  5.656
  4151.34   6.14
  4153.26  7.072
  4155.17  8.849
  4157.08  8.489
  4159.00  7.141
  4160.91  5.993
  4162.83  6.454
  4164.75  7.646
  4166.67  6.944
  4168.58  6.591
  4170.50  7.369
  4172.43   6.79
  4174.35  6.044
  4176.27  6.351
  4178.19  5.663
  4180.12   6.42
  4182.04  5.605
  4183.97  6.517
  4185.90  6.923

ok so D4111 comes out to 4.7 Angstrom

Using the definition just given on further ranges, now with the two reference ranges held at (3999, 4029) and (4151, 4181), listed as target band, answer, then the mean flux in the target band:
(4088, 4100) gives 1.9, 5.72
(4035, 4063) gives 1.8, 6.34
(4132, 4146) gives 0.5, 6.63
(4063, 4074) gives 0.7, 6.36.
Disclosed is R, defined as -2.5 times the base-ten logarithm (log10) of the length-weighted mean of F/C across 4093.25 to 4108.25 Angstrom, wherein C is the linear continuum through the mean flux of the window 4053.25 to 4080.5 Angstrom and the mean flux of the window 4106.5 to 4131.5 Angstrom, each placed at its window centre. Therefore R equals 0.13 mag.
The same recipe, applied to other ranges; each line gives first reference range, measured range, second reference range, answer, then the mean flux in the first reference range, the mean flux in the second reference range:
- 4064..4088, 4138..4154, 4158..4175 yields 0.024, 6.45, 6.79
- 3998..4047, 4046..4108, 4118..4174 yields 0.135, 6.82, 6.74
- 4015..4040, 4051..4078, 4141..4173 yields 0.133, 7.14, 6.88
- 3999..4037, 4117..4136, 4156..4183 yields 0.054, 6.76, 6.69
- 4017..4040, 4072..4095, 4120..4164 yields 0.120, 7.14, 6.71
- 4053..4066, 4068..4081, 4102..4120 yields -0.088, 6.02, 5.64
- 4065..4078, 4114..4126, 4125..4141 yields 0.049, 6.54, 6.81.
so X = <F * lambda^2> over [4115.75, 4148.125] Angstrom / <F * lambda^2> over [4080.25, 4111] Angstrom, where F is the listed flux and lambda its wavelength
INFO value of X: 1.17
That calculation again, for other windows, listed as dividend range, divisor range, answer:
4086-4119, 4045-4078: 0.93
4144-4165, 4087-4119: 1.27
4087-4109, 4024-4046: 0.79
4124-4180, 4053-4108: 1.17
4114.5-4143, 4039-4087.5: 1.07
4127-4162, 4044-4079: 1.14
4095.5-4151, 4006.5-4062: 0.96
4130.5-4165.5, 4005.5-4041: 1.07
